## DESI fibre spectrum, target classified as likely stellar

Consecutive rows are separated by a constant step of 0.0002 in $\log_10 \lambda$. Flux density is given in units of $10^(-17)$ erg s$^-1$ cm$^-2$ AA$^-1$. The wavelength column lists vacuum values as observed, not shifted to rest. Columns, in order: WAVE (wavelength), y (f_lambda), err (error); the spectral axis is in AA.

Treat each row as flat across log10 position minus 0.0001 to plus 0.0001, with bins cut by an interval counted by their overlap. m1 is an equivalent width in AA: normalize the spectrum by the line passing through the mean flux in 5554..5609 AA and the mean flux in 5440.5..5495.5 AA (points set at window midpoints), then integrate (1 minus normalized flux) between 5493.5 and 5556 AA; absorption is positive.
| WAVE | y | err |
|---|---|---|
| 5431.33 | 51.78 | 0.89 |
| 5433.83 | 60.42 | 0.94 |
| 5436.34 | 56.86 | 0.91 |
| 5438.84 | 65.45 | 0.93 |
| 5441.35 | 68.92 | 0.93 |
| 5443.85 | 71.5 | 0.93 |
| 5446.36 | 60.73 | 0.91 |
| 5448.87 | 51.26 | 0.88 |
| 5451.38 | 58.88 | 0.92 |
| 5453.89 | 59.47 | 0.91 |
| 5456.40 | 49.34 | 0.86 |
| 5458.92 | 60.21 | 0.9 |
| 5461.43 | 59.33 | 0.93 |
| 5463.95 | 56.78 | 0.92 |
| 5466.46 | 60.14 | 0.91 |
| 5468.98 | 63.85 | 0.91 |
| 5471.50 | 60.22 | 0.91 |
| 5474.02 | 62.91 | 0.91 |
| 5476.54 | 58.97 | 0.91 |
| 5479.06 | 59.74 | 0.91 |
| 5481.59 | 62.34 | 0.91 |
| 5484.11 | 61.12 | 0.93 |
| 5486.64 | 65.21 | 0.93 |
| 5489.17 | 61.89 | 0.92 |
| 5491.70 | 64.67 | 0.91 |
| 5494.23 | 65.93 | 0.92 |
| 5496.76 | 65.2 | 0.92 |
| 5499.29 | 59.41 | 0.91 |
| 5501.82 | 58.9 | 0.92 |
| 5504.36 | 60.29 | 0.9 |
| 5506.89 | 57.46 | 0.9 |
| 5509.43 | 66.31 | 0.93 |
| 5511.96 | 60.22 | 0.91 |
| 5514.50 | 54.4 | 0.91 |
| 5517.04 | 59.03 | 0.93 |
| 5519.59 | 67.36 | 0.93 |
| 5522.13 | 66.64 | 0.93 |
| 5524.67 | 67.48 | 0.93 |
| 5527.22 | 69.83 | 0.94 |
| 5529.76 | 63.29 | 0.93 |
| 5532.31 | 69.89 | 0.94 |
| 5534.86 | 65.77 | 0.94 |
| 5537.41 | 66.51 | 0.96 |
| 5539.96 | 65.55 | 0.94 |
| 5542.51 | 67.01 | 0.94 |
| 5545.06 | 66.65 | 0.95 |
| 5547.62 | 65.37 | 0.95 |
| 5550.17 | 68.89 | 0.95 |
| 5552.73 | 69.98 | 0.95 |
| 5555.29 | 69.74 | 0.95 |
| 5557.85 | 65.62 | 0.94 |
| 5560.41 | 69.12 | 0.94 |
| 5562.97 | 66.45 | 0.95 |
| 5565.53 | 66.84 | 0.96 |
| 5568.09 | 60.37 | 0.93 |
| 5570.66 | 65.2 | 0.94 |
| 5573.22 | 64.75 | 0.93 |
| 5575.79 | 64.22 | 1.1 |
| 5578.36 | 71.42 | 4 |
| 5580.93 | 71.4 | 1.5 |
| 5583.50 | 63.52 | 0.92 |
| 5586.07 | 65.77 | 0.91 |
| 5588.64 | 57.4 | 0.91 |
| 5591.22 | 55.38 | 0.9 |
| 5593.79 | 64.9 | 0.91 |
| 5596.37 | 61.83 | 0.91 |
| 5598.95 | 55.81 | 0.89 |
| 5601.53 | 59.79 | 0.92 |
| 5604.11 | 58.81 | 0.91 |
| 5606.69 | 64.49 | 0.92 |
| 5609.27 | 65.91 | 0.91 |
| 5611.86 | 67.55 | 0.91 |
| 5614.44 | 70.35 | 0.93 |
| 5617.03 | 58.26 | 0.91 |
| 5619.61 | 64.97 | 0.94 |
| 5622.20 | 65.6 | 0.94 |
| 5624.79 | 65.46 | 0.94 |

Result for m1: -2.1 AA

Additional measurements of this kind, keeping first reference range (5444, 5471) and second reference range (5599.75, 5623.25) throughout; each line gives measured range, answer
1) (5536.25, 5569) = -2.7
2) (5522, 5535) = -1.3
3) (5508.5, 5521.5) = -0.2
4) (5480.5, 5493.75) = -0.8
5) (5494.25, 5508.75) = -0.2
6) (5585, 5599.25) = 0.6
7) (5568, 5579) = -0.5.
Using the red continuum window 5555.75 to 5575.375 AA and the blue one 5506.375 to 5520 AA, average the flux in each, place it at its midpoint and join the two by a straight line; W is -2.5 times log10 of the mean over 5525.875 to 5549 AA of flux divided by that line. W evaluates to -0.06 mag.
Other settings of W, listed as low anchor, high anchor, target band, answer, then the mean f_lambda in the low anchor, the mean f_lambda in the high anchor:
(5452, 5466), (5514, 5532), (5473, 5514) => -0.01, 57.3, 64.7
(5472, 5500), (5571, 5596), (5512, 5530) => -0.01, 62.5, 64.3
